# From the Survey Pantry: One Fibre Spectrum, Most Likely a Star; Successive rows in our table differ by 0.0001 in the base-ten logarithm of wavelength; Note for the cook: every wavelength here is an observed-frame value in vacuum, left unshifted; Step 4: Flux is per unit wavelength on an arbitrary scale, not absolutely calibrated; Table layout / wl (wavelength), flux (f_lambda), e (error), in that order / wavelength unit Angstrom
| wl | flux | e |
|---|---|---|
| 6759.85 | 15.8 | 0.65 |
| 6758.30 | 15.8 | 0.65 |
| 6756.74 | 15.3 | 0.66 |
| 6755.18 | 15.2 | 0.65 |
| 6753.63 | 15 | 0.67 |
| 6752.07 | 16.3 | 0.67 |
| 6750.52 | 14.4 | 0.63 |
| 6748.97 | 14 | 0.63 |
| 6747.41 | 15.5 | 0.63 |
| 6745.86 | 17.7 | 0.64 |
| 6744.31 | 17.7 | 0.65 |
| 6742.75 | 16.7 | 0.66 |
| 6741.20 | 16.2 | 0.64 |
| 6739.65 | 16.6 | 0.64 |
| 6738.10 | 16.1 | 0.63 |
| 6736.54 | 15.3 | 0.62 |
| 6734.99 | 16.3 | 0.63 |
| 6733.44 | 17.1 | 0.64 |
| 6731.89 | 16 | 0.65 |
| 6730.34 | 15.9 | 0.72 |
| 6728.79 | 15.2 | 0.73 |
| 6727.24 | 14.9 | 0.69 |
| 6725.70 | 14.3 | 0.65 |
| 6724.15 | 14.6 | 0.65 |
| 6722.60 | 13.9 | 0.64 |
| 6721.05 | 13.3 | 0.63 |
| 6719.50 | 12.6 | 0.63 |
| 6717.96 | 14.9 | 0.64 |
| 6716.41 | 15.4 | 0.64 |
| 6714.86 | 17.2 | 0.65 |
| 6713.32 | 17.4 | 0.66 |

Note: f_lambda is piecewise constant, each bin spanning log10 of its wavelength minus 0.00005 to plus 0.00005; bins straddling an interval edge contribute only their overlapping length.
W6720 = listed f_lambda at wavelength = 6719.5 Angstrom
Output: 12.6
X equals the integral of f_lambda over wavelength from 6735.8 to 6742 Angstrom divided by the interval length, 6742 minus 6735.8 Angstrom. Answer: 16.1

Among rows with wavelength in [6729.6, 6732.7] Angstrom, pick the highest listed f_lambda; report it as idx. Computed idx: 16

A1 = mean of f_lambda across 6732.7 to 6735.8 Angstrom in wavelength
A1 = 16.7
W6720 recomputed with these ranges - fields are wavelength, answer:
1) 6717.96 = 14.9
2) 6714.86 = 17.2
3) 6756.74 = 15.3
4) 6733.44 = 17.1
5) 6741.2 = 16.2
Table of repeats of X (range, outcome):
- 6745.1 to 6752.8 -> 15.6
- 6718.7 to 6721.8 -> 13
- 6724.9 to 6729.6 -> 14.8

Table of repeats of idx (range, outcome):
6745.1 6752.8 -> 17.7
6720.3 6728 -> 14.9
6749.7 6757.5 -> 16.3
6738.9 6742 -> 16.6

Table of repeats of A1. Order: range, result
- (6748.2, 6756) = 15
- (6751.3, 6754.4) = 15.6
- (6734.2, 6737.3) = 15.8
